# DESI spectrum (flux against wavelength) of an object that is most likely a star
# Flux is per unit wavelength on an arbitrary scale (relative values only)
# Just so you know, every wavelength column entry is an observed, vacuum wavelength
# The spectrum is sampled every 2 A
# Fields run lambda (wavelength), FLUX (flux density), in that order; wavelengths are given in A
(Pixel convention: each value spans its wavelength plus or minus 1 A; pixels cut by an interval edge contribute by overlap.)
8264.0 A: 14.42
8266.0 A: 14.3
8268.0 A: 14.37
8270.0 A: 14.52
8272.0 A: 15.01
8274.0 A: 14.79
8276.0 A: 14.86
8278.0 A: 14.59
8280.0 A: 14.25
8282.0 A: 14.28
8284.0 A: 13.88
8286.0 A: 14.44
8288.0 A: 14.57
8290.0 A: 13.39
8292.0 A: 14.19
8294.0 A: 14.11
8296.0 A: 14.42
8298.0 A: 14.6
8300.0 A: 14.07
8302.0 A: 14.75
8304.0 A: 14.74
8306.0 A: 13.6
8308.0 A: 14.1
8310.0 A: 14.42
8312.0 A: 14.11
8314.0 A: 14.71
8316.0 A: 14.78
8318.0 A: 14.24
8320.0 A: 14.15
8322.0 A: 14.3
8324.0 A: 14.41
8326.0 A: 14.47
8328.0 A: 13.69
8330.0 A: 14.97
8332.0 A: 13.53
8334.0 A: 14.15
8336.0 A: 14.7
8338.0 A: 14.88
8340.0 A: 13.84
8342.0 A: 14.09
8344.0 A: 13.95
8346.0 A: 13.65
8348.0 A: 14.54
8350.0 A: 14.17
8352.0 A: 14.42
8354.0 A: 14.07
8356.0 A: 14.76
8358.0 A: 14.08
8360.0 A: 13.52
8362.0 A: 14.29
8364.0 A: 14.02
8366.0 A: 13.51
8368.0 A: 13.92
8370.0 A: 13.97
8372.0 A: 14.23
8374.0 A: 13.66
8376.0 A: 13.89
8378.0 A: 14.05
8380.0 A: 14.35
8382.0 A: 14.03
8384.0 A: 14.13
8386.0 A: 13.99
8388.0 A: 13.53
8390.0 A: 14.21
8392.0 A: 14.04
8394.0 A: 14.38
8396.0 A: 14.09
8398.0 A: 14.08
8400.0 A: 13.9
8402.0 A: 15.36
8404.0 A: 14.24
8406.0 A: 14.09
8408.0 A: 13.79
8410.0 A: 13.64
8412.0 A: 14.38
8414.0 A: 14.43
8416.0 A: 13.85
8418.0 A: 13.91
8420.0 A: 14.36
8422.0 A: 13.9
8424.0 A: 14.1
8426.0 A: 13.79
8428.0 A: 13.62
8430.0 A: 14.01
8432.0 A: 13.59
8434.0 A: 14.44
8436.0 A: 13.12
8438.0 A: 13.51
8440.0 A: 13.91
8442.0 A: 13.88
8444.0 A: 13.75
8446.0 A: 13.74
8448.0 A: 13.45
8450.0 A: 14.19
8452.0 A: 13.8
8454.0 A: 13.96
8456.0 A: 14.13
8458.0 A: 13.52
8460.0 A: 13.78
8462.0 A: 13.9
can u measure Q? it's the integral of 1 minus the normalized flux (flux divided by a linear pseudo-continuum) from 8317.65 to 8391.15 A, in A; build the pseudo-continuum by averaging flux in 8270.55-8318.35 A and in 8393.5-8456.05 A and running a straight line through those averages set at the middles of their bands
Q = 0.4 A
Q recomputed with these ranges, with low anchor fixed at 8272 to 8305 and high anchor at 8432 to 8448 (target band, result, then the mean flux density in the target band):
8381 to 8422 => -0.6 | 14.1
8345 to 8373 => 0.0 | 14.1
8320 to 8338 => -0.1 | 14.3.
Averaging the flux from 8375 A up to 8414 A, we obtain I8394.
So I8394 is 14.1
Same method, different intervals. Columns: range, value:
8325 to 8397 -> 14.1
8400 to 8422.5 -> 14.2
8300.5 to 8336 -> 14.3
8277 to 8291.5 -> 14.2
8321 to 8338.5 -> 14.3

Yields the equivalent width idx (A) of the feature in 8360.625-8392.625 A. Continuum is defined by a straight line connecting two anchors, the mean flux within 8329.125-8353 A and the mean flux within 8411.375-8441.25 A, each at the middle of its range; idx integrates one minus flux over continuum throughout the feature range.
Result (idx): 0.3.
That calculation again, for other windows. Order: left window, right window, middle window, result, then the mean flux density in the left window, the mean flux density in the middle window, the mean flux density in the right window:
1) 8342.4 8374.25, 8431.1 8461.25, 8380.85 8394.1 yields -0.1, 14.1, 14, 13.8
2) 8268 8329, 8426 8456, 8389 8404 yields -0.3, 14.3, 14.3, 13.8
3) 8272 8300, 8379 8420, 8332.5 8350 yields 0.0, 14.4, 14.2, 14.1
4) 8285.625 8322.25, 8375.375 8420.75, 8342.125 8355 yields 0.1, 14.3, 14.1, 14.1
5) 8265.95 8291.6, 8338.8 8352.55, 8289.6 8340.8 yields -0.2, 14.4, 14.3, 14.1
